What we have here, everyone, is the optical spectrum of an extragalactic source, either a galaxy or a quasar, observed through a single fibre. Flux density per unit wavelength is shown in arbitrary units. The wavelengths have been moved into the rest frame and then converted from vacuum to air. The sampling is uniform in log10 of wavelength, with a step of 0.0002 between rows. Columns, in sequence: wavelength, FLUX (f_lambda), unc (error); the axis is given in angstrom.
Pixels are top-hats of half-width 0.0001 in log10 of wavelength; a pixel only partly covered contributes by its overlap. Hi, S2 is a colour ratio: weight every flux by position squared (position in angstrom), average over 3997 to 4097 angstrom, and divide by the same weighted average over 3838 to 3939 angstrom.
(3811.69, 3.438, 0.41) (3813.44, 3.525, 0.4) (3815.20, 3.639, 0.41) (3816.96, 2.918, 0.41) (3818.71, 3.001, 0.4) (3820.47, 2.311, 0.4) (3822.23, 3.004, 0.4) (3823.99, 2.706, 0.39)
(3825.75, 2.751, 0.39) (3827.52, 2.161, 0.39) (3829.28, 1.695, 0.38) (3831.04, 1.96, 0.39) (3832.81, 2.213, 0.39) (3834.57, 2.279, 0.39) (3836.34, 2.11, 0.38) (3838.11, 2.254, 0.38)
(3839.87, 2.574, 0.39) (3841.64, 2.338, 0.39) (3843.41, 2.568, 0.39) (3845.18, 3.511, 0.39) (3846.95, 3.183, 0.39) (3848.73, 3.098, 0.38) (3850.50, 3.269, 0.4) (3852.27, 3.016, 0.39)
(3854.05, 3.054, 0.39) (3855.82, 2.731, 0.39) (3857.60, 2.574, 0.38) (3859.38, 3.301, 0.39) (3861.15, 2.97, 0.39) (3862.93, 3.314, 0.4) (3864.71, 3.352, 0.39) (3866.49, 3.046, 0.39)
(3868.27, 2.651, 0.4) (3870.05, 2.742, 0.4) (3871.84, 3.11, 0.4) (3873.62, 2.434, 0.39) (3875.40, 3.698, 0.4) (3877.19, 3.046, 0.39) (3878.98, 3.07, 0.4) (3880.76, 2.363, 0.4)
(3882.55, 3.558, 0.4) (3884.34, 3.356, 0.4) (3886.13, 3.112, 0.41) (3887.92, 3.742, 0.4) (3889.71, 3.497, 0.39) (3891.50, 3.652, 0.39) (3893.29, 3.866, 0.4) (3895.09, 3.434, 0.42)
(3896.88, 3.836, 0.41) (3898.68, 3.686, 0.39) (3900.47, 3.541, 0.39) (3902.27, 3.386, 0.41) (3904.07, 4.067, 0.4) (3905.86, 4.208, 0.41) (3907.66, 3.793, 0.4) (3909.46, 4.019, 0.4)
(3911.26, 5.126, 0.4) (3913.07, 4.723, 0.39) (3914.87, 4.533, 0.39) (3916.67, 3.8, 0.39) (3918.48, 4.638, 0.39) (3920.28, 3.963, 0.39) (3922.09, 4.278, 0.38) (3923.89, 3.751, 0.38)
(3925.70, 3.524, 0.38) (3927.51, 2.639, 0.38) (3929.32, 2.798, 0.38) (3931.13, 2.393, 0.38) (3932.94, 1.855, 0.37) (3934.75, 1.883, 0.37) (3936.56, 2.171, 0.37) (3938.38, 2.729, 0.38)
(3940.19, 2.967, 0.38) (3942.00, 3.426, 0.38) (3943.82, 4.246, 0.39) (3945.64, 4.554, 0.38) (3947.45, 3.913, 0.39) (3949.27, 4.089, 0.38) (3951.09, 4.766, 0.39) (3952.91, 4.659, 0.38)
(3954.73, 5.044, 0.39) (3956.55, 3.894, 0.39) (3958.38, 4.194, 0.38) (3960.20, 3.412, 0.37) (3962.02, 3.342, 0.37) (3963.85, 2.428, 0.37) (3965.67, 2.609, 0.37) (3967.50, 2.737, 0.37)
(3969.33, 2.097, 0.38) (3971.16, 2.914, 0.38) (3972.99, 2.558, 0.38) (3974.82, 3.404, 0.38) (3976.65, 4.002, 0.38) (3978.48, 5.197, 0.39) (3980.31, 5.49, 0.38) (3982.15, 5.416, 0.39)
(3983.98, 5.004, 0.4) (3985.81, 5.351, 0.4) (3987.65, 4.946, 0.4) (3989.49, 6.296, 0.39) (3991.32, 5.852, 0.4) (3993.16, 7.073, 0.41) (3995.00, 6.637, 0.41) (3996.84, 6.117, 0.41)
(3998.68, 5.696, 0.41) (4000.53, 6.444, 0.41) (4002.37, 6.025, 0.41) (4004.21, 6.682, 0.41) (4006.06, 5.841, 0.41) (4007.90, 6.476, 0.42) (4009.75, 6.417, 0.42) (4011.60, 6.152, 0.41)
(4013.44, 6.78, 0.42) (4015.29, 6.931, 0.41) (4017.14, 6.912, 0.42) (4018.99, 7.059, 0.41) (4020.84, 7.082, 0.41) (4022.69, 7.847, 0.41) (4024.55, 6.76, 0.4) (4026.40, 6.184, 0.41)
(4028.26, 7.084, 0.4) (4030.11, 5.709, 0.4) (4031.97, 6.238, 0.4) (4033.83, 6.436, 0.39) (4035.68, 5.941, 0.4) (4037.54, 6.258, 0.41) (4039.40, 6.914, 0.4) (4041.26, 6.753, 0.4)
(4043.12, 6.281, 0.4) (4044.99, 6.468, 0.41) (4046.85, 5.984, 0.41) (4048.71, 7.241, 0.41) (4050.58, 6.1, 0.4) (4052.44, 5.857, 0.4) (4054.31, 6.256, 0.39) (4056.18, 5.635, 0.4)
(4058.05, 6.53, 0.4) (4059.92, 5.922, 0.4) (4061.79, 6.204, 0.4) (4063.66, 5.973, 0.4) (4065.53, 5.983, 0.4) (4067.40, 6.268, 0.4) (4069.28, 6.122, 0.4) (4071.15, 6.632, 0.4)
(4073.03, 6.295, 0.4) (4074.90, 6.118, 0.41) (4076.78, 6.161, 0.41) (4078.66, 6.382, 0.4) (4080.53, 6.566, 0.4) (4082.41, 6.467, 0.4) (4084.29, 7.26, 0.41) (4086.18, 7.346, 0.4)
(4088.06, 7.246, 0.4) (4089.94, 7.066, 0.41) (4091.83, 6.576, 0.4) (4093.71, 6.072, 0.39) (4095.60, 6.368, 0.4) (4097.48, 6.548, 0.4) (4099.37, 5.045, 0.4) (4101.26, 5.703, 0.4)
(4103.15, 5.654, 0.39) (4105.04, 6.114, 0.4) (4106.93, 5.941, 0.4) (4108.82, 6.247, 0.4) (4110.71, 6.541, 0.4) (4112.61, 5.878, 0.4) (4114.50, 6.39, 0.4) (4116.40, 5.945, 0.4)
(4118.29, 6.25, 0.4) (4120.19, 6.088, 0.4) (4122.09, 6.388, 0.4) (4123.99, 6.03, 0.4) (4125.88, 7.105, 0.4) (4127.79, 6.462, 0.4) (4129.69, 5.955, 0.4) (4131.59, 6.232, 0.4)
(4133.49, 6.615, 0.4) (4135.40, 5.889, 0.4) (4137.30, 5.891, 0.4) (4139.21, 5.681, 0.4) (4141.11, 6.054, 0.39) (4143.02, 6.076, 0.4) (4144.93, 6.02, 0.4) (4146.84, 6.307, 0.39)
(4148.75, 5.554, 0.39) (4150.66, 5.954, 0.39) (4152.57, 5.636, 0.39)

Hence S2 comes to 2.12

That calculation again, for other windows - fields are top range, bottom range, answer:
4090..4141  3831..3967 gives 2.05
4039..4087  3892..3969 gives 1.88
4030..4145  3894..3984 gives 1.83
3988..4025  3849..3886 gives 2.31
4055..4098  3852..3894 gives 2.27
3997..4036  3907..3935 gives 1.88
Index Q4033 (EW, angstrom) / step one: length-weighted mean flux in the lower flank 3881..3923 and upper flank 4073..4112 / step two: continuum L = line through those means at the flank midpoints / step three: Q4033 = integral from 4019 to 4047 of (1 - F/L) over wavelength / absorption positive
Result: -4.9 angstrom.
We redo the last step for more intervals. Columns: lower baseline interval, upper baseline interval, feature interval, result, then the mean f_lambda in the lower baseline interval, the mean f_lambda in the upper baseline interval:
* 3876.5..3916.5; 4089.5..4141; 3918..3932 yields 1.9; 3.72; 6.16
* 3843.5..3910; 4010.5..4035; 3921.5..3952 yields 9.2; 3.29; 6.7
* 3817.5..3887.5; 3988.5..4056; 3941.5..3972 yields 8.2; 2.82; 6.46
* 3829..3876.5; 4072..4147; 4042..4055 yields -2.1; 2.8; 6.27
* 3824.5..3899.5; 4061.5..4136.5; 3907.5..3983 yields 8.1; 2.96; 6.3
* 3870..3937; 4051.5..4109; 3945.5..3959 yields -0.4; 3.47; 6.28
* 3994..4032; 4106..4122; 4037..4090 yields -0.5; 6.53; 6.17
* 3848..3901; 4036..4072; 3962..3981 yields 6.1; 3.2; 6.28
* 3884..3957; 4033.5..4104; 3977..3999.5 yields -3.7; 3.7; 6.33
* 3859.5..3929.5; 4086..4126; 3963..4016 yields -3.8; 3.55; 6.26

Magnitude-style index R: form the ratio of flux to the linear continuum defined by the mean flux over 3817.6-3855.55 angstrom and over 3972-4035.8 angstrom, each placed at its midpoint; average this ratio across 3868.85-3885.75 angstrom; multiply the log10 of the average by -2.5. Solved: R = 0.14 mag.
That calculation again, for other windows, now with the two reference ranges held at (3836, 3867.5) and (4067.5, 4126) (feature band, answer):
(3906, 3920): -0.15 mag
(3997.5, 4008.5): -0.23 mag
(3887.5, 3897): -0.05 mag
